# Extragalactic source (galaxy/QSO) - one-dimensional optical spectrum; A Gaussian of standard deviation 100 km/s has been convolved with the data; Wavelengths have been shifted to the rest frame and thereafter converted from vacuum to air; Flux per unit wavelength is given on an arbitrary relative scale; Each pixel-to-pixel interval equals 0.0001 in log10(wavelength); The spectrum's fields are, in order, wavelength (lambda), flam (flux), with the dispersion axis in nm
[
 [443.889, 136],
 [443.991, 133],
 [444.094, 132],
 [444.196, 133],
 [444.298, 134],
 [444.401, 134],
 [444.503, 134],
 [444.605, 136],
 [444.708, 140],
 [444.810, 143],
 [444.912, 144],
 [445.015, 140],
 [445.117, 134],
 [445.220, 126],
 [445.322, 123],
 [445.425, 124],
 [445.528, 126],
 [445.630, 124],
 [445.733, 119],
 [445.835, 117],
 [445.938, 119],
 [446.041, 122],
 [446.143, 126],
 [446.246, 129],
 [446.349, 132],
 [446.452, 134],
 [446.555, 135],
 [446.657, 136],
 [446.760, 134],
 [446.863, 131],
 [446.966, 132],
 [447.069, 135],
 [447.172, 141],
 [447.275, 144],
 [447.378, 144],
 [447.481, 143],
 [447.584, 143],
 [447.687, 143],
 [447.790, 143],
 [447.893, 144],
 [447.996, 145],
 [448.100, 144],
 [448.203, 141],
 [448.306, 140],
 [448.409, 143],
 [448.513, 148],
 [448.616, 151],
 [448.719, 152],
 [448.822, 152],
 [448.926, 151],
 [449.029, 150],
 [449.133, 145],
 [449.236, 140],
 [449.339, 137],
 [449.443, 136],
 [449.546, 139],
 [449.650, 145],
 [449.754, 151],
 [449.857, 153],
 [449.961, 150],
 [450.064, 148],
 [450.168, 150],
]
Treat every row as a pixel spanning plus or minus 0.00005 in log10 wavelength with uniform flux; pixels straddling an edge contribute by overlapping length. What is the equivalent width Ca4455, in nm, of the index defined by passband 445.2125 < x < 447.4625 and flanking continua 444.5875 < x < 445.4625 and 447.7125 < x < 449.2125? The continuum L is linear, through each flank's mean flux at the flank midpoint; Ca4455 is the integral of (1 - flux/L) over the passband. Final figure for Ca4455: 0.15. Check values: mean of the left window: 135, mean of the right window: 146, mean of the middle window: 130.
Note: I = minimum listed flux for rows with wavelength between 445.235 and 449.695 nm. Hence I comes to 117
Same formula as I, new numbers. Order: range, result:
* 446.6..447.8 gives 131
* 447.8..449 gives 140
